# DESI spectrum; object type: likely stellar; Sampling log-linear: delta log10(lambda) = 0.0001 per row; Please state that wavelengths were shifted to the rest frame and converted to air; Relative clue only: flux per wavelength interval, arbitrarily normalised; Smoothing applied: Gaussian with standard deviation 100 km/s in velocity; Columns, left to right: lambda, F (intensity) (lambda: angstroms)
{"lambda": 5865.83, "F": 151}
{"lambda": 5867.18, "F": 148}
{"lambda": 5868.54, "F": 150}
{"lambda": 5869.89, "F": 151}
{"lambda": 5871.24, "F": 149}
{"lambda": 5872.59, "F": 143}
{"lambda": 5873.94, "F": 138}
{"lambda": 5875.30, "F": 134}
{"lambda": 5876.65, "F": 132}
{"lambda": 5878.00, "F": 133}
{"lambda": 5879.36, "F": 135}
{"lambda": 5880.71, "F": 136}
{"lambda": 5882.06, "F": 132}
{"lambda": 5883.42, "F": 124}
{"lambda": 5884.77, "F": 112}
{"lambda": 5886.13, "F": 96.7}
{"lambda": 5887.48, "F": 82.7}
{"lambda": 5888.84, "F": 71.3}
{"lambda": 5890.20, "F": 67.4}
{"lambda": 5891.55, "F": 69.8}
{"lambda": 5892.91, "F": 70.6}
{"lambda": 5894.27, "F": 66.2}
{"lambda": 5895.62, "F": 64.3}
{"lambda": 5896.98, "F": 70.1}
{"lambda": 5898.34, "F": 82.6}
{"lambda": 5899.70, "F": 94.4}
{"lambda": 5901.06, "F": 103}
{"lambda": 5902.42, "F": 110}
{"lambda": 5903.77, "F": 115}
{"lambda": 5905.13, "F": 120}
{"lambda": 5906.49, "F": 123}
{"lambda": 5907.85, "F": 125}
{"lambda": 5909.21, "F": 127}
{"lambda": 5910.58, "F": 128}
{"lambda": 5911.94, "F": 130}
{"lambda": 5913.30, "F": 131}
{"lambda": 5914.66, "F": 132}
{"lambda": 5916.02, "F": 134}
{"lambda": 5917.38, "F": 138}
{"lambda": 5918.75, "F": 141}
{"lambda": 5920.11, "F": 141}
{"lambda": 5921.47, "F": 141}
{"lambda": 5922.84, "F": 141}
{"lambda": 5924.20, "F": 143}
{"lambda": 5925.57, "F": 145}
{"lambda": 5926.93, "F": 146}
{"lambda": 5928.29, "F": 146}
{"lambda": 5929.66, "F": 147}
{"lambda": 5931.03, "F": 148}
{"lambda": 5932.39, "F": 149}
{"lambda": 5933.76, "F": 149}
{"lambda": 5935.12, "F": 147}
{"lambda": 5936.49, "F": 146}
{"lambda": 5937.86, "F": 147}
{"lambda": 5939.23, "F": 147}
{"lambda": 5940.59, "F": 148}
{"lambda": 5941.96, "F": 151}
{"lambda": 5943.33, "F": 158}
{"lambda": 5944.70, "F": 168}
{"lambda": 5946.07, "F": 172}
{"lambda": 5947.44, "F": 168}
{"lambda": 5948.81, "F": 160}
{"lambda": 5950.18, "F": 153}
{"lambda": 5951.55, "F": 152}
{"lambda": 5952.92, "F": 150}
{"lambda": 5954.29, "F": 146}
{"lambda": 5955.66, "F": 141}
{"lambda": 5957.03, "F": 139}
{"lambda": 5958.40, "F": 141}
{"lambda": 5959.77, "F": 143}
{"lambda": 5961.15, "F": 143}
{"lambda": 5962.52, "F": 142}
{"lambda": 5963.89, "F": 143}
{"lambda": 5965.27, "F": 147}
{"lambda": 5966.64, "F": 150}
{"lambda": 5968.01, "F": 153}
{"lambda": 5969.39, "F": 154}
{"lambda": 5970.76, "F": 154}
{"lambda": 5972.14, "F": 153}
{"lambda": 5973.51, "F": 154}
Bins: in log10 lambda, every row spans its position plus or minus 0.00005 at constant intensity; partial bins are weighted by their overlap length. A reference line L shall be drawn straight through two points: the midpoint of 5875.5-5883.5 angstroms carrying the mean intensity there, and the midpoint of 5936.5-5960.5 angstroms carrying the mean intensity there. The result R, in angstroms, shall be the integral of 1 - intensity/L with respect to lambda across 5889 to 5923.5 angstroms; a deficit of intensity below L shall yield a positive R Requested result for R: 7.5 angstroms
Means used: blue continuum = 133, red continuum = 152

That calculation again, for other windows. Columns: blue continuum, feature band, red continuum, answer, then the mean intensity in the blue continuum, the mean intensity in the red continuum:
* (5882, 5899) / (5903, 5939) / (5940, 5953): -4.1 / 83.6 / 158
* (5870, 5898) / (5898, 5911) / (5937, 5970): 0.7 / 107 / 151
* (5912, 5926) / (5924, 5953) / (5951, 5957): -1.9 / 138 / 146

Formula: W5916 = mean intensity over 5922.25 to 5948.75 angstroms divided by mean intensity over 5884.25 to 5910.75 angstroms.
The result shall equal 1.6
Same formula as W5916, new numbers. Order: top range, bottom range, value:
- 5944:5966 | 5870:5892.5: 1.29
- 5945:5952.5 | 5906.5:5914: 1.26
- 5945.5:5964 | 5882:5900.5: 1.77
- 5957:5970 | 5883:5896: 1.77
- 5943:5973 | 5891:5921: 1.37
